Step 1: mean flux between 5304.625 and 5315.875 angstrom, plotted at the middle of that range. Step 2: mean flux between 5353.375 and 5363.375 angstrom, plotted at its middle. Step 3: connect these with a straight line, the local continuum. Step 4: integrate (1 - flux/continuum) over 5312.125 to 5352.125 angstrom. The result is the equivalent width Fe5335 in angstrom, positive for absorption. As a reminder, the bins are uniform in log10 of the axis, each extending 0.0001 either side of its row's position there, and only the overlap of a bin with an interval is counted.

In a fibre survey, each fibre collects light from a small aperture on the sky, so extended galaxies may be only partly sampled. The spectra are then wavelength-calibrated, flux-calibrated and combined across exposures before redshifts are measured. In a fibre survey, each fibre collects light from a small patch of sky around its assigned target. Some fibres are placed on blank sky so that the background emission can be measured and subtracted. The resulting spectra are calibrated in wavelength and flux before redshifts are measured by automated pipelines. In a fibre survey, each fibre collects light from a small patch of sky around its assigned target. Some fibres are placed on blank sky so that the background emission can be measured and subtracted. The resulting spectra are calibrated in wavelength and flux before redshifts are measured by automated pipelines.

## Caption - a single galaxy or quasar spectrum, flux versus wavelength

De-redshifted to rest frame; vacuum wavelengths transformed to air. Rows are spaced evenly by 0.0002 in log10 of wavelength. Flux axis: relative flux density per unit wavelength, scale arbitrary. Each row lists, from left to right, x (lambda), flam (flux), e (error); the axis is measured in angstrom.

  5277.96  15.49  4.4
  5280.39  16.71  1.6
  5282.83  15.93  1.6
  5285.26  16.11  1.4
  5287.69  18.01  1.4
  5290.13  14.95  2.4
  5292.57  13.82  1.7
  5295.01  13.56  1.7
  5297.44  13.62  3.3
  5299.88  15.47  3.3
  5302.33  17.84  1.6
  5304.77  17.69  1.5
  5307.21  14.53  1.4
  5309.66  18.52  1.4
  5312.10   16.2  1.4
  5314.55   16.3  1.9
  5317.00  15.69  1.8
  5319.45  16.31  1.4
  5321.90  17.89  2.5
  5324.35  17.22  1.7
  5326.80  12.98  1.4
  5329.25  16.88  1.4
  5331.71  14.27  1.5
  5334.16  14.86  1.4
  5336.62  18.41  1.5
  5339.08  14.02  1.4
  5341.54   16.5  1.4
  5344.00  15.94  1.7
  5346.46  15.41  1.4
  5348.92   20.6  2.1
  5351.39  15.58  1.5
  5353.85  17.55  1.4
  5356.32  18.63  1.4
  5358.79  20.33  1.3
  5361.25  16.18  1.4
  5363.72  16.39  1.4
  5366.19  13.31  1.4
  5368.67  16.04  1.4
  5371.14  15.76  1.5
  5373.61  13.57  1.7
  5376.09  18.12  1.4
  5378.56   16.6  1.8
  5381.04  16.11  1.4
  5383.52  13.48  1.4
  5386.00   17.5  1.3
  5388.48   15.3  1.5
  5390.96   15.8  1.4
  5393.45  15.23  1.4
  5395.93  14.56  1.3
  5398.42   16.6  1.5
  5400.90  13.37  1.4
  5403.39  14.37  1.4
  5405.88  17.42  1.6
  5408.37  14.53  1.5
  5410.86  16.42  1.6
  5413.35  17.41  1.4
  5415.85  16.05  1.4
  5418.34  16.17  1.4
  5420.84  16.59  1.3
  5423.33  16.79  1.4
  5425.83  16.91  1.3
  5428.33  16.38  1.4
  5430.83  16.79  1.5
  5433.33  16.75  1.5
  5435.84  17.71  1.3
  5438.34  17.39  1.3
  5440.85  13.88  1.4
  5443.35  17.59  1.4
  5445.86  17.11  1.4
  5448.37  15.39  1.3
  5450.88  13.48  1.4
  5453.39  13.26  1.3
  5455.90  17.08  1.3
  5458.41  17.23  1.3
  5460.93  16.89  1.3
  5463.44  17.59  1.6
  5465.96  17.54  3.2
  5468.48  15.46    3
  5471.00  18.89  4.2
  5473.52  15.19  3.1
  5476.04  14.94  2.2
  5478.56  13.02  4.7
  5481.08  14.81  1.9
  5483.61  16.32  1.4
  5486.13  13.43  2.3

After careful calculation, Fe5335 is 2.4 angstrom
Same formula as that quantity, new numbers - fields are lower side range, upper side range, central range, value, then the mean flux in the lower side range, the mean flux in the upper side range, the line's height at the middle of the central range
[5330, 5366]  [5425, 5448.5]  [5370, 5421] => 2.8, 16.7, 16.6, 16.7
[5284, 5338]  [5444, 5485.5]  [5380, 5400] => 0.5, 16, 15.9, 15.9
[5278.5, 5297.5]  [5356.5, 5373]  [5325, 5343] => 0.6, 15.4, 16.4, 16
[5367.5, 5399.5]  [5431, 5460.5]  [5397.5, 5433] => -0.5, 15.7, 16.1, 15.9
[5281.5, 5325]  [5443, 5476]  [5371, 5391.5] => 0.5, 16.1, 16.3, 16.2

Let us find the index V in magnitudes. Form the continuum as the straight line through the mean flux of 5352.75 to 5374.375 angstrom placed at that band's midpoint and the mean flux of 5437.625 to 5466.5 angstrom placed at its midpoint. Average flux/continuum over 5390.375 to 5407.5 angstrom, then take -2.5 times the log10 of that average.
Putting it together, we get 0.07 mag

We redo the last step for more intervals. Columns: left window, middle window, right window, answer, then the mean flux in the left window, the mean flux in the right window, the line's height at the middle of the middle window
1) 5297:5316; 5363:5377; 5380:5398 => 0.02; 16.4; 15.5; 15.7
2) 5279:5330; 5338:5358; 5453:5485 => -0.06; 16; 16.1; 16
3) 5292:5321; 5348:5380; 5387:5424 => -0.06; 15.9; 15.8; 15.8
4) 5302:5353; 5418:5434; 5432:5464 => -0.03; 16.3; 16.2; 16.3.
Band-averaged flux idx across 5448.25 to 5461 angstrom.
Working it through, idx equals 15.4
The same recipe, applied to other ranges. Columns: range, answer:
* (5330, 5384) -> 16.3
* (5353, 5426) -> 16.1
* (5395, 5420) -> 15.7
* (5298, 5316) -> 16.5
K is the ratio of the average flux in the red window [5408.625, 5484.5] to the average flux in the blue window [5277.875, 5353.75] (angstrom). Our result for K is 1.0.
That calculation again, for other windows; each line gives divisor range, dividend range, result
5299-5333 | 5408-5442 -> 1.01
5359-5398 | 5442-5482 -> 1.01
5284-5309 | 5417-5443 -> 1.06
